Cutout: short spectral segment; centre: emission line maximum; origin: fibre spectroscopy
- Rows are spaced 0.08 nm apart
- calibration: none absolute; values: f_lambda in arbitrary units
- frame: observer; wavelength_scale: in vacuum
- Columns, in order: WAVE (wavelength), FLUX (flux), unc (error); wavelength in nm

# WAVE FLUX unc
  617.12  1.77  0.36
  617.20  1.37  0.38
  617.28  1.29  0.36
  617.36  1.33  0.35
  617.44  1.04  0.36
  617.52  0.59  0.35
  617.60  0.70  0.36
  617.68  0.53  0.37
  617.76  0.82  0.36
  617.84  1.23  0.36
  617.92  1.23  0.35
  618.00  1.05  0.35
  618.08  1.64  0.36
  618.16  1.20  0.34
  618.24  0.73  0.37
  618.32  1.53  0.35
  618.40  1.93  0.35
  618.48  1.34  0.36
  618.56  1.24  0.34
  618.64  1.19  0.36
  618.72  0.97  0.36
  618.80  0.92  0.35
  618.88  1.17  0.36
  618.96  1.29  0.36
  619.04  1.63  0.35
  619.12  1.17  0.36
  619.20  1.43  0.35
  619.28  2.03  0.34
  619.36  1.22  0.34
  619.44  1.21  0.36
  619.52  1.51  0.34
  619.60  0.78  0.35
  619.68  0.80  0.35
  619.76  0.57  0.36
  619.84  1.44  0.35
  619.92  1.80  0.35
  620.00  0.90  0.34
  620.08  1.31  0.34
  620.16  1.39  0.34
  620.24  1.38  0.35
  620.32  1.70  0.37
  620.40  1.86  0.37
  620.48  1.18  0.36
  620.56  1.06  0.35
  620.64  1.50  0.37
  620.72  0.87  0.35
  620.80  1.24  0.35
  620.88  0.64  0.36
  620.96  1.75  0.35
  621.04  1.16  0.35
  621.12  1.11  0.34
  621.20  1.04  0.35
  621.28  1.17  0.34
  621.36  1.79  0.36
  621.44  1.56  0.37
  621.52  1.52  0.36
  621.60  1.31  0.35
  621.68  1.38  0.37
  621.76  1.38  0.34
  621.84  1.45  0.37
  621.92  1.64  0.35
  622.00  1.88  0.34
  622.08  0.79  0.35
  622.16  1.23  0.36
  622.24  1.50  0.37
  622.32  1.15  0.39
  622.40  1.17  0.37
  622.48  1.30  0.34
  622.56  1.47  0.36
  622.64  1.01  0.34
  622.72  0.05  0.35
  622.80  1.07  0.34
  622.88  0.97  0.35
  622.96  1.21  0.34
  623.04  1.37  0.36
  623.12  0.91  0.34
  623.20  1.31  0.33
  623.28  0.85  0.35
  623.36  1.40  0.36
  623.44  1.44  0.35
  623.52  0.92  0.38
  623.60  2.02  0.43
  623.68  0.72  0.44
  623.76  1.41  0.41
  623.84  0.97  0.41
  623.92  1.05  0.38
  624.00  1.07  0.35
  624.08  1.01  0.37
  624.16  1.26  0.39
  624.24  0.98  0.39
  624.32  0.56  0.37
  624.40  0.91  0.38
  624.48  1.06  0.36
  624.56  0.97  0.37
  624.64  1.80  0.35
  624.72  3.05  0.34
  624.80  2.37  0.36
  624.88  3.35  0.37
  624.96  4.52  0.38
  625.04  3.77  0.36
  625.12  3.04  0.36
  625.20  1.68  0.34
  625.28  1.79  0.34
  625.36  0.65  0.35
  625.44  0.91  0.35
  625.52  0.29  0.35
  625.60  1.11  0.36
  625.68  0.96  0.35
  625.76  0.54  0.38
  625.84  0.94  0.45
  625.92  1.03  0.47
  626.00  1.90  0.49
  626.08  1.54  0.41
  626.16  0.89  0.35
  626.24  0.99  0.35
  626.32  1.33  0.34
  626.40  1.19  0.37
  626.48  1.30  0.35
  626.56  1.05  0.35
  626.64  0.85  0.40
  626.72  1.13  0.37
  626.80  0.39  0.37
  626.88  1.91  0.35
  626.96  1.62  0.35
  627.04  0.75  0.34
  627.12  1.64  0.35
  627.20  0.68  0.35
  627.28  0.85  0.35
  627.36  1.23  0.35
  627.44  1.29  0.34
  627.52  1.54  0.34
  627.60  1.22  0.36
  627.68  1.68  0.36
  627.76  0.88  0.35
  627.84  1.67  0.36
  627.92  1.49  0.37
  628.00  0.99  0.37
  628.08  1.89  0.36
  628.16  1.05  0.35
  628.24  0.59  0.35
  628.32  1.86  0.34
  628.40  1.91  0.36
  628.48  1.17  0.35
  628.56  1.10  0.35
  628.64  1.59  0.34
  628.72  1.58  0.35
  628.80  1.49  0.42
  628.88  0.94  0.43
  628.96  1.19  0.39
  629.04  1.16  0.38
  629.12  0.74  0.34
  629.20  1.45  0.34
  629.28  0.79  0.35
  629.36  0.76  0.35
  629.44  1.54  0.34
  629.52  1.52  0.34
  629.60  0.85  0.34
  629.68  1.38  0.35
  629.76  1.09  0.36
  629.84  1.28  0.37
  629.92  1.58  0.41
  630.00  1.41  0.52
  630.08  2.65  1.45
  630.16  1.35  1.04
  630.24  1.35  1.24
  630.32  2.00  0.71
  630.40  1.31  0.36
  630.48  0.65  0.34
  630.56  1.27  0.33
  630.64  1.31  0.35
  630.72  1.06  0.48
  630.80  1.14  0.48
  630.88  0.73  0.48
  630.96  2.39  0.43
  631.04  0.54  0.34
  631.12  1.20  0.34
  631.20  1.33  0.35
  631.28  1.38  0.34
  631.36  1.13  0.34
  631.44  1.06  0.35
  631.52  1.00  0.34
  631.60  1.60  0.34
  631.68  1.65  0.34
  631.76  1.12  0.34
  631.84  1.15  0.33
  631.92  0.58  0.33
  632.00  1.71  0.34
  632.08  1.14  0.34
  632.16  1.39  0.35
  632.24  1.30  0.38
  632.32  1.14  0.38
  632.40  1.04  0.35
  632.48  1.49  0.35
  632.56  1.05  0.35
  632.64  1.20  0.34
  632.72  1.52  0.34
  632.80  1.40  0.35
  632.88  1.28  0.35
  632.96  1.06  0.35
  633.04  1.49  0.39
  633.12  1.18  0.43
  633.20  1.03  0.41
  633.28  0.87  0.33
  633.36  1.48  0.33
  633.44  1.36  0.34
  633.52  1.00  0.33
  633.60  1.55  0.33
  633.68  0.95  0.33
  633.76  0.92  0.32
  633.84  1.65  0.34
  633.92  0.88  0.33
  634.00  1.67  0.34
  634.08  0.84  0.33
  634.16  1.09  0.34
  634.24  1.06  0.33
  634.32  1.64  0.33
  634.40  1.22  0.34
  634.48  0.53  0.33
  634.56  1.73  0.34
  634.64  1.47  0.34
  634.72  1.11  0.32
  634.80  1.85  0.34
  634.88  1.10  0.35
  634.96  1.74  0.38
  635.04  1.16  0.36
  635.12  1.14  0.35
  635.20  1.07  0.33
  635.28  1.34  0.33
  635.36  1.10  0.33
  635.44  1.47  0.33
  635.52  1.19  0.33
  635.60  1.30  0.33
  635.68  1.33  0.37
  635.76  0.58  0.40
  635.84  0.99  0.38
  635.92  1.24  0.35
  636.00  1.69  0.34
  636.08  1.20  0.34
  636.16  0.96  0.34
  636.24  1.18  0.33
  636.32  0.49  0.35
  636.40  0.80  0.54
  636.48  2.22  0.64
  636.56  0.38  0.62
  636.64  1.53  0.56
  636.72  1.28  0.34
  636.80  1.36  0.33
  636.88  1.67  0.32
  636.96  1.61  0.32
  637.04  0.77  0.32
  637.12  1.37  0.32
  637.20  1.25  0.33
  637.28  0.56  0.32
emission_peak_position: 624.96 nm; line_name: H-gamma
